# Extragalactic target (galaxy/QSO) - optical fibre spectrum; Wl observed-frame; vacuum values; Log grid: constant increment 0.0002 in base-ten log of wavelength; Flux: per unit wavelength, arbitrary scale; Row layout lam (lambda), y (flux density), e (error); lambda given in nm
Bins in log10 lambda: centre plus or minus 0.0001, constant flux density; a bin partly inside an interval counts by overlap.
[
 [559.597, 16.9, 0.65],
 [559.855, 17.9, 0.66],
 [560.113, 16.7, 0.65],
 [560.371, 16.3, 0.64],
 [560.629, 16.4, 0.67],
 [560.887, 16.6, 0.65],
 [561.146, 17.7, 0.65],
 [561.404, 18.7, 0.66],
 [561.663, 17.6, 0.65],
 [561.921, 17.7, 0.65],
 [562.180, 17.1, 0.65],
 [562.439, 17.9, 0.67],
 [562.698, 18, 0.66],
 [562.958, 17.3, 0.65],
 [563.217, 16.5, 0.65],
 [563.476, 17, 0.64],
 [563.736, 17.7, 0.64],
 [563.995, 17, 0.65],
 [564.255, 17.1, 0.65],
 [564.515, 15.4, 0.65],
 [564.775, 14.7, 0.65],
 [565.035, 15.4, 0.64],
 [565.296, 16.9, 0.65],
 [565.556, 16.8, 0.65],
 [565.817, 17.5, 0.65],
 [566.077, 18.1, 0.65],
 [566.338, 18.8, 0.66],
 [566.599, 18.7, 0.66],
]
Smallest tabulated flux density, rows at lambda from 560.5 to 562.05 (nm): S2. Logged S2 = 16.4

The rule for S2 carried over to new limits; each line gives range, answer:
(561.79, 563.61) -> 16.5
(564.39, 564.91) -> 14.7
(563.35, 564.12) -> 17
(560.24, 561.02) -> 16.3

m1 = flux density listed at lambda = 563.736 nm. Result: 17.7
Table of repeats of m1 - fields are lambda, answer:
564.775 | 14.7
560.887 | 16.6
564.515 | 15.4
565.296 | 16.9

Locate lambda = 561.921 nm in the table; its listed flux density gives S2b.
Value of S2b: 17.7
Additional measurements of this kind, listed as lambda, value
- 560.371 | 16.3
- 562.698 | 18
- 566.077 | 18.1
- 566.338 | 18.8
